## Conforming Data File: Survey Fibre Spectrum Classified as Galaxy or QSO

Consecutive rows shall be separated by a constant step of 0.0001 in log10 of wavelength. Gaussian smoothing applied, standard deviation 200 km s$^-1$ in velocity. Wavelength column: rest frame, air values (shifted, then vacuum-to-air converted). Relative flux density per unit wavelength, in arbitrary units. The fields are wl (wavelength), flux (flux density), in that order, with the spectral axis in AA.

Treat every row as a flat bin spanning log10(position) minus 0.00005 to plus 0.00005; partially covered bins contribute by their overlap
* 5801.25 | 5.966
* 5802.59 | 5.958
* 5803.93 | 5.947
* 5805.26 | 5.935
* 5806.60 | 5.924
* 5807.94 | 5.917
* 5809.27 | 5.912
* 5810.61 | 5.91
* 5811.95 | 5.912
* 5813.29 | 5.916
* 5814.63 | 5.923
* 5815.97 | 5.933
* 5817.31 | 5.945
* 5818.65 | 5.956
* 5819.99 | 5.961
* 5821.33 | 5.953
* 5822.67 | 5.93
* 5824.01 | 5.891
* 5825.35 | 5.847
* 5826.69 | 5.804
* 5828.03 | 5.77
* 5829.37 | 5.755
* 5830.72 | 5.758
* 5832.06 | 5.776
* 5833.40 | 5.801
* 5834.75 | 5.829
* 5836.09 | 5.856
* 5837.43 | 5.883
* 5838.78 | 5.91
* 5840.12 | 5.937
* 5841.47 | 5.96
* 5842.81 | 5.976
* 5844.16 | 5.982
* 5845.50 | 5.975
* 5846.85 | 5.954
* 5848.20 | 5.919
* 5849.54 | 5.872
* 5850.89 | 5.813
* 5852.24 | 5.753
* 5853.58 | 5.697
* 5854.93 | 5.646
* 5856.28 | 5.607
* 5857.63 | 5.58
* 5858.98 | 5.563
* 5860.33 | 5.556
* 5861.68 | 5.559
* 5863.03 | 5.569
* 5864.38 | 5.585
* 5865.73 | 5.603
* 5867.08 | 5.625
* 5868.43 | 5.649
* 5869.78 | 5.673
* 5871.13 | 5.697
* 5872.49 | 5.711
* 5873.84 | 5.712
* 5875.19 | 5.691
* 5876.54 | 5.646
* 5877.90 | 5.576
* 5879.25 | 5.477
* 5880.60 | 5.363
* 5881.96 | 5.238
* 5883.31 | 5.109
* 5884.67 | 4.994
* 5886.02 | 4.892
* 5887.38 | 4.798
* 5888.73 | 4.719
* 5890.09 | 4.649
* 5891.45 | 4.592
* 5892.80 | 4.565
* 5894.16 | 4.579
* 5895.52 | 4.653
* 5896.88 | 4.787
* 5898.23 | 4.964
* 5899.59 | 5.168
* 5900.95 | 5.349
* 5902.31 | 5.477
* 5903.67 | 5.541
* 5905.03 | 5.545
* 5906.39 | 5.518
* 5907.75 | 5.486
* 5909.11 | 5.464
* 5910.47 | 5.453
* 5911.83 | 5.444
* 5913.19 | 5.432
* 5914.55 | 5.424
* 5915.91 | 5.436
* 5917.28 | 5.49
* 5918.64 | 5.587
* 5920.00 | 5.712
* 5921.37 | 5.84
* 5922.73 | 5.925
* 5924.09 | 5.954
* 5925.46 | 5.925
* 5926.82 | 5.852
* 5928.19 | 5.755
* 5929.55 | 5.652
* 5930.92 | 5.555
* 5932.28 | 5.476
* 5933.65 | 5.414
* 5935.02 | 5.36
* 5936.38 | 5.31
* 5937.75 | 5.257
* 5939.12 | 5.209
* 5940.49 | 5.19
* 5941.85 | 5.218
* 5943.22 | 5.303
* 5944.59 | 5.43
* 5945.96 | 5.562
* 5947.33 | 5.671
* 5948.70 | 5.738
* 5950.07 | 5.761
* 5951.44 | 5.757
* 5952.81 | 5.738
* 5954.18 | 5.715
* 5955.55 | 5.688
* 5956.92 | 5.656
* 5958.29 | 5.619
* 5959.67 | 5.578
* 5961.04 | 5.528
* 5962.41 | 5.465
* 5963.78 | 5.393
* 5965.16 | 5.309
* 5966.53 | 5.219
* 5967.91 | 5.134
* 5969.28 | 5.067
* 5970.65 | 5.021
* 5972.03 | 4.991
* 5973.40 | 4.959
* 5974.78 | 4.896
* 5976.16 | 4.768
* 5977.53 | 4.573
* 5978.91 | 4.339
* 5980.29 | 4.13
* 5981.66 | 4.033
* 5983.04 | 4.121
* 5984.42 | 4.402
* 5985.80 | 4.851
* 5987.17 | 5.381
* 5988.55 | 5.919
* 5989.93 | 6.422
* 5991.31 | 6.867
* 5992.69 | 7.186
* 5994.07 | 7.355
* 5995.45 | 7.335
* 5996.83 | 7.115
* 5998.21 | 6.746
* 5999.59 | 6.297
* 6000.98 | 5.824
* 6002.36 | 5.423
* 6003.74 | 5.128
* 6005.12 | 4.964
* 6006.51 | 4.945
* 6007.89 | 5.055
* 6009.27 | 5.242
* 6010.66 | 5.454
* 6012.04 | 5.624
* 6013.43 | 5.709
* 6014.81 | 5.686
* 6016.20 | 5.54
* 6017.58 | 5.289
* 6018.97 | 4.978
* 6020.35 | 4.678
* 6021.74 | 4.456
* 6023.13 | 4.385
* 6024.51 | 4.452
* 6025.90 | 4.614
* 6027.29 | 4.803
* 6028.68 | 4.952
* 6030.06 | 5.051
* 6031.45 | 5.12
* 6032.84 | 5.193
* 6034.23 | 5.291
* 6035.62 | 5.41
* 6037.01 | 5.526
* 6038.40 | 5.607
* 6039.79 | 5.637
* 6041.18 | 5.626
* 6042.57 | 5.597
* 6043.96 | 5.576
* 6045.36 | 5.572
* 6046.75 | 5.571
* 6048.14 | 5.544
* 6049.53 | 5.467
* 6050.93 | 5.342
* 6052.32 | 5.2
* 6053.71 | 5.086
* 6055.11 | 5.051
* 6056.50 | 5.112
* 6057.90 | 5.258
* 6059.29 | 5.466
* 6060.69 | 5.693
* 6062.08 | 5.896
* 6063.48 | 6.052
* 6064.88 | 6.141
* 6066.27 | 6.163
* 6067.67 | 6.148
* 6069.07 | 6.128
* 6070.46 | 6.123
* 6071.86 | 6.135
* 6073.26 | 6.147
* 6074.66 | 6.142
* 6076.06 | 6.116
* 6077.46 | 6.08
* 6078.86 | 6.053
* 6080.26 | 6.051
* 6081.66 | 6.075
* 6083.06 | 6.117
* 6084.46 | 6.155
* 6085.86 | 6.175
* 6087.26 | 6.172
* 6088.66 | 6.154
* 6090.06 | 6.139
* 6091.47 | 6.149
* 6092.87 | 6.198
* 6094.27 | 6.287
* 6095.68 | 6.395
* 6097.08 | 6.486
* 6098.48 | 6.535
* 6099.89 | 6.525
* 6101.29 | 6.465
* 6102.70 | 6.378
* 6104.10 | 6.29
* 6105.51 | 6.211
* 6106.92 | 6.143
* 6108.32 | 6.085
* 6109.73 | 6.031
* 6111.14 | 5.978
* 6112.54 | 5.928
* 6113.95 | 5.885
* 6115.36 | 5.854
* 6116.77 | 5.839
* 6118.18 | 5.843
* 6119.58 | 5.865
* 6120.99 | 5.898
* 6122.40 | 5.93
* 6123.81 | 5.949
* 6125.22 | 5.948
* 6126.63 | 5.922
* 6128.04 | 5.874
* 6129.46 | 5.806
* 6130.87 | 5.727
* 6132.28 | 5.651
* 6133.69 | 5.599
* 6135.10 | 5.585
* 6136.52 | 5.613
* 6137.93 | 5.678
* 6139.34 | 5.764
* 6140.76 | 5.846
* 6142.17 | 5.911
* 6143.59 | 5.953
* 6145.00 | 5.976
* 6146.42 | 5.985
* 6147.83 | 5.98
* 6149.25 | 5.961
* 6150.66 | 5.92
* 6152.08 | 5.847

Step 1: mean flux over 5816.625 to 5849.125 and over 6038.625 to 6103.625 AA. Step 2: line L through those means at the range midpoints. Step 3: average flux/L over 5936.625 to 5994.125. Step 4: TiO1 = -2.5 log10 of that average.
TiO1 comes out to 0.11 mag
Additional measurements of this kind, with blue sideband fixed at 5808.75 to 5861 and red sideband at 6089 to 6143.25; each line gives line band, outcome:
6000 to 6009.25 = 0.133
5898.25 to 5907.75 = 0.093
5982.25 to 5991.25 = 0.125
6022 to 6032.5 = 0.240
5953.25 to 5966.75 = 0.073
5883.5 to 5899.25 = 0.228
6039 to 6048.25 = 0.070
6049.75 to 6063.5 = 0.112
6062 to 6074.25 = -0.024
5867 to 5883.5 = 0.058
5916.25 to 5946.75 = 0.068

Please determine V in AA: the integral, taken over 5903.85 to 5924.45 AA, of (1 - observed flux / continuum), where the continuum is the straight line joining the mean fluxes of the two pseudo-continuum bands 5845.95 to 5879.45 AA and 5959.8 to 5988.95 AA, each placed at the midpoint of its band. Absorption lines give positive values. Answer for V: -0.94 AA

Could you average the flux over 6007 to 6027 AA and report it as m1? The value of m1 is 5.08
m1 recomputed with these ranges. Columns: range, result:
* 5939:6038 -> 5.37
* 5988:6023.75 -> 5.75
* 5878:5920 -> 5.19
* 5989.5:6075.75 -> 5.61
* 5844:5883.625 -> 5.65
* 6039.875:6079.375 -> 5.73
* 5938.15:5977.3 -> 5.37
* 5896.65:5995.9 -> 5.45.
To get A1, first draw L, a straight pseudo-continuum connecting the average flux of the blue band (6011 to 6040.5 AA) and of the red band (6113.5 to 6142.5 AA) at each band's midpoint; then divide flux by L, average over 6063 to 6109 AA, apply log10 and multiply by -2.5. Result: -0.123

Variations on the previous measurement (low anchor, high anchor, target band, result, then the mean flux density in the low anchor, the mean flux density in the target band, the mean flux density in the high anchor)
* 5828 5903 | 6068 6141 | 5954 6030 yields 0.09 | 5.49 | 5.35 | 6.04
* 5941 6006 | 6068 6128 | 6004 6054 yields 0.11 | 5.5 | 5.23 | 6.12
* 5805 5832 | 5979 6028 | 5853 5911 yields 0.08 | 5.89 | 5.33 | 5.43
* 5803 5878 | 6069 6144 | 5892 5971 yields 0.09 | 5.8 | 5.44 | 6.04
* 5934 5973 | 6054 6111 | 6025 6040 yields 0.13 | 5.42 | 5.18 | 6.07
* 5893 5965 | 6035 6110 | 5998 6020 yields 0.05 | 5.47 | 5.45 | 5.92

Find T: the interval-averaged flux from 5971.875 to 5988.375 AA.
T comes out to 4.65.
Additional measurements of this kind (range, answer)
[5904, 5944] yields 5.52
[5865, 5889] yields 5.41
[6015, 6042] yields 5.1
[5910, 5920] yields 5.49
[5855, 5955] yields 5.43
